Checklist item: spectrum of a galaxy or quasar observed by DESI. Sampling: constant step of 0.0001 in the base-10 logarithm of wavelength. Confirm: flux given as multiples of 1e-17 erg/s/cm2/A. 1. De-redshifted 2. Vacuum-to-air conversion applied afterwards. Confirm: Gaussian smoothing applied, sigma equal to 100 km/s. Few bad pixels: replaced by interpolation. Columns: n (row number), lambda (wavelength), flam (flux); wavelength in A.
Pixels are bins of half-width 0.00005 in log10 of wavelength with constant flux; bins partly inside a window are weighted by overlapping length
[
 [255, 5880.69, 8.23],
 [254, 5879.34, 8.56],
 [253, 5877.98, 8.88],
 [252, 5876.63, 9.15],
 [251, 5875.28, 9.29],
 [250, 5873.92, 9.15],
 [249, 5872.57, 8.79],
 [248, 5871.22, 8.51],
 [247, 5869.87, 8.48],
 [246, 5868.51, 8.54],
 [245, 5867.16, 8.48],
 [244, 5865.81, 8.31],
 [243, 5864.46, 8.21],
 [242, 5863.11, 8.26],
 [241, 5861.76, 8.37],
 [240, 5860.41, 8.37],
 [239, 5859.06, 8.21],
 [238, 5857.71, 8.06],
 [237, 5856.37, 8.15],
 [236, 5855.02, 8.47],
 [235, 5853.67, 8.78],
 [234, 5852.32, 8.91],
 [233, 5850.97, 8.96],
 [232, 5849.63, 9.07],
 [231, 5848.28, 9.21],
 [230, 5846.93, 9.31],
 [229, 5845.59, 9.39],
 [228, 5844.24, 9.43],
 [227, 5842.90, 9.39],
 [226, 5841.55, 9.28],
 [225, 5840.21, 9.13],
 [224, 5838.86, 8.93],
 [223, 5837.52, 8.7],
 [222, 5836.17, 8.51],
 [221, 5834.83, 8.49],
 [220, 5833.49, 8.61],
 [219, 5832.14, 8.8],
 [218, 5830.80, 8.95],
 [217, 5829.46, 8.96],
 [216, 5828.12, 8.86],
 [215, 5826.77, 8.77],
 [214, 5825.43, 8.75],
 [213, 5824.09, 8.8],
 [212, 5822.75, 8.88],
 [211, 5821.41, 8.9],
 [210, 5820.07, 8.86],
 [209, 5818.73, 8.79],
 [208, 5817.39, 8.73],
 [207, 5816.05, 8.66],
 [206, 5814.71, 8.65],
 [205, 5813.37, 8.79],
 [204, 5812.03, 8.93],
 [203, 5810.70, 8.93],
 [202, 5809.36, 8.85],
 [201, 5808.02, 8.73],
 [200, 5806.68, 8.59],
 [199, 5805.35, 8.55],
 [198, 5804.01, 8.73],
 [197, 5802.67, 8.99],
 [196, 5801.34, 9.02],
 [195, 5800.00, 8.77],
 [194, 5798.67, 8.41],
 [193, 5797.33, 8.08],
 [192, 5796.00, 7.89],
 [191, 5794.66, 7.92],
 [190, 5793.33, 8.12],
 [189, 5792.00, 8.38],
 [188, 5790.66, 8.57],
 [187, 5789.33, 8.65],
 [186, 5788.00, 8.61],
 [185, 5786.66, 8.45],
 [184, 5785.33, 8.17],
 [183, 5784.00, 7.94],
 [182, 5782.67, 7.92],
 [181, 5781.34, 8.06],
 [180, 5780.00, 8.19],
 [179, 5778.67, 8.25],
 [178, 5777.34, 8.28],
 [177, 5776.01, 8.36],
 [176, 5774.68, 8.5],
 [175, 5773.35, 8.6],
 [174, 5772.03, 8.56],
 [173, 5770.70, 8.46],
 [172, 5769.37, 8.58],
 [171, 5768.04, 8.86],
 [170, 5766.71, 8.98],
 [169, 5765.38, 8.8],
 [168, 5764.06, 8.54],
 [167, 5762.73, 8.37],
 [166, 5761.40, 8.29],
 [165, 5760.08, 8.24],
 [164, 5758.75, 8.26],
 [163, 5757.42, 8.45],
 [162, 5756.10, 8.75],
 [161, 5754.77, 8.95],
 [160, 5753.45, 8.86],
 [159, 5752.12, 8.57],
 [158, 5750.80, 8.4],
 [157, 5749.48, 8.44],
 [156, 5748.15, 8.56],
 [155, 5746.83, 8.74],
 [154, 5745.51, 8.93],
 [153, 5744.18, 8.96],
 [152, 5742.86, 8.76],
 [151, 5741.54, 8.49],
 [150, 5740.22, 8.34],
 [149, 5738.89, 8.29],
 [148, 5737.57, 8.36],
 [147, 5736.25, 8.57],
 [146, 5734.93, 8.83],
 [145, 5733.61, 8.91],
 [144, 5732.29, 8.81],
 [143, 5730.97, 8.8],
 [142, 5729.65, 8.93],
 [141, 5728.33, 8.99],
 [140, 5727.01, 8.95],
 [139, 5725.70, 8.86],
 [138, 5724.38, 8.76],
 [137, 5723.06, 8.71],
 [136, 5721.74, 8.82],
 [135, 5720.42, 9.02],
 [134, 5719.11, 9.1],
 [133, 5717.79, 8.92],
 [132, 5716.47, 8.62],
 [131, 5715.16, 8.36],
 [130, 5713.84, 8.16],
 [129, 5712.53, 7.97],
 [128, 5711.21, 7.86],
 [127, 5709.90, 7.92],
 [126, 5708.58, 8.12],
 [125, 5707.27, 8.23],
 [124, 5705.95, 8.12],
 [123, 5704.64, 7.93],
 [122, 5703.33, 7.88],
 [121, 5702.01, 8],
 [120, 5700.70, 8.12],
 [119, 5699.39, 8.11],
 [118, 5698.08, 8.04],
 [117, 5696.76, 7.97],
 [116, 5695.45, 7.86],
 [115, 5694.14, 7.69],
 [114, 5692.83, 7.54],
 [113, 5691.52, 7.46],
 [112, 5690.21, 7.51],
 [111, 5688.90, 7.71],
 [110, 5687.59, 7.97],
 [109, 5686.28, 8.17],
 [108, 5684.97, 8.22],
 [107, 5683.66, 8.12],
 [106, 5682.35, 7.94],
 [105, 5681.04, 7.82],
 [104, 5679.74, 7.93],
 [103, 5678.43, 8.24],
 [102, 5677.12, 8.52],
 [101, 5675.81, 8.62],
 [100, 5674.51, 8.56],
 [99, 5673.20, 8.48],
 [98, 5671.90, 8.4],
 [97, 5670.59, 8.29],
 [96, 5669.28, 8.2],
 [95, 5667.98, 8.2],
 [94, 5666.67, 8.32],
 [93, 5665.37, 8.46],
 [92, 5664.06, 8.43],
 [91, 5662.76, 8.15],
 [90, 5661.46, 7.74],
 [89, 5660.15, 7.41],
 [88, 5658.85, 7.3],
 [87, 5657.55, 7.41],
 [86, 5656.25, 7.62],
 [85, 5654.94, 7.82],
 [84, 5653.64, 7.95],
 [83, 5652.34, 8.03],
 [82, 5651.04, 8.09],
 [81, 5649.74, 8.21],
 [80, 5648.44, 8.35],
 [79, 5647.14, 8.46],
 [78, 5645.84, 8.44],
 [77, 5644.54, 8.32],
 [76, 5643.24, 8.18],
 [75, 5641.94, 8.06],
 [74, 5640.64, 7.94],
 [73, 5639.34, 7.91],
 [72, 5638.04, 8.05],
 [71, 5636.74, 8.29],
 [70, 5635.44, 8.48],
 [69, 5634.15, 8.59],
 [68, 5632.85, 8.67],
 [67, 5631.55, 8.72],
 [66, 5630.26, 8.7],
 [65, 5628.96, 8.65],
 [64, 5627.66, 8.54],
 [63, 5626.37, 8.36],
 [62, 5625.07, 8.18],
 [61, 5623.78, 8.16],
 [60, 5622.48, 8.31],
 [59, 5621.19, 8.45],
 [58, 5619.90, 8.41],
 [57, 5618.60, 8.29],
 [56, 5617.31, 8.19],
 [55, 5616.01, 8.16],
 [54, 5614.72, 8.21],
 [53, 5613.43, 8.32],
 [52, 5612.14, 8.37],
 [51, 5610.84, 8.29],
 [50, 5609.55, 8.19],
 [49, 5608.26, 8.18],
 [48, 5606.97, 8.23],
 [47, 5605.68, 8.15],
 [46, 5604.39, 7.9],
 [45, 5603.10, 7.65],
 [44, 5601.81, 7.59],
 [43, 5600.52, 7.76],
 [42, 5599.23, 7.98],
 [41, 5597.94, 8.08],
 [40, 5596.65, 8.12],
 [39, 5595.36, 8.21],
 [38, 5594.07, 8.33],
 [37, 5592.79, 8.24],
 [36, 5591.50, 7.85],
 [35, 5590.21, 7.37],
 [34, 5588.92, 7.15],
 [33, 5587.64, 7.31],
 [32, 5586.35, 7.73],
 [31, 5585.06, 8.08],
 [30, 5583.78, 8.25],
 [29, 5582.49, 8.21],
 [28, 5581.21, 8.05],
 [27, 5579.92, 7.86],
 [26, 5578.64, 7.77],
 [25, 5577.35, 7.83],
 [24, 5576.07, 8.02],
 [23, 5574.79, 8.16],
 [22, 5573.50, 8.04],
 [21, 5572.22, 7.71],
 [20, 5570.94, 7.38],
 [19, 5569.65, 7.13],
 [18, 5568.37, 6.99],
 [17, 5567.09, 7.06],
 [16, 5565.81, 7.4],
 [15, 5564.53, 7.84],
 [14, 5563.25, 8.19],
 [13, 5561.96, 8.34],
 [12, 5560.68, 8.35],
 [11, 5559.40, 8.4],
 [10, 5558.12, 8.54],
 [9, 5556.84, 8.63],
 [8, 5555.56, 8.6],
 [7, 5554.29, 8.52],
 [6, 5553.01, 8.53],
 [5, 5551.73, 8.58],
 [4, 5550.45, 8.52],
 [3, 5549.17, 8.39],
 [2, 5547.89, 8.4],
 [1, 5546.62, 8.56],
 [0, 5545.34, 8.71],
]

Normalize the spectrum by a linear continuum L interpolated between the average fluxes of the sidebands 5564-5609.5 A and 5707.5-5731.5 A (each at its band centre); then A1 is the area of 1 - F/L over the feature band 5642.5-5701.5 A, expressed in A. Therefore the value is 1.89 A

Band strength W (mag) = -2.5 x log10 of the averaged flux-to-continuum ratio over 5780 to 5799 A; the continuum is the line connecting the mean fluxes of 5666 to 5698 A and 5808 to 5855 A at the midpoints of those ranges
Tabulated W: 0.06 mag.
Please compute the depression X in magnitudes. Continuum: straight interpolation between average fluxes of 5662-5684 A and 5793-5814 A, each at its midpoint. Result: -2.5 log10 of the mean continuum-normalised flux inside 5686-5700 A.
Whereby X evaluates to 0.069 mag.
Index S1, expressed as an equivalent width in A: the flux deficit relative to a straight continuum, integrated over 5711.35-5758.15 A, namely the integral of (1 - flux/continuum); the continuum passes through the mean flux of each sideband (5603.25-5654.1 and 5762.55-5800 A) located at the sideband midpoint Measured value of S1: -1.8 A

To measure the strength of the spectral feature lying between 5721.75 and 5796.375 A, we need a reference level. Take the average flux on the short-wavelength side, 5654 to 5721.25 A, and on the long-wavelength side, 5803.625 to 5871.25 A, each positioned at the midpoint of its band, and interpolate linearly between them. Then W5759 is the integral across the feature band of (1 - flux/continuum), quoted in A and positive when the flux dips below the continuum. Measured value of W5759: -1.2 A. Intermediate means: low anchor 8.09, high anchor 8.75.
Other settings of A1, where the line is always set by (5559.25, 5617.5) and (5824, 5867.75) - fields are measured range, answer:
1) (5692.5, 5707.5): 0.6 A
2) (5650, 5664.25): 0.6 A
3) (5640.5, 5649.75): -0.2 A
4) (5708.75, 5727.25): -0.5 A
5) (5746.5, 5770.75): -0.3 A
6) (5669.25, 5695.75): 0.5 A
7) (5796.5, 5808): 0.0 A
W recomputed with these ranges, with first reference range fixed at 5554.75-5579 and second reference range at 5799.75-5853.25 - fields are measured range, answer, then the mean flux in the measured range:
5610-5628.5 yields -0.02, 8.3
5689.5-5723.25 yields 0.04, 8.15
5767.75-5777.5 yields 0.02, 8.53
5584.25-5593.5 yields 0.04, 7.7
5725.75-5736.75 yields -0.04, 8.86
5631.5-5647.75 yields -0.01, 8.3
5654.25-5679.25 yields 0.02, 8.11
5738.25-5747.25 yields -0.01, 8.64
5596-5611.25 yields 0.01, 8.01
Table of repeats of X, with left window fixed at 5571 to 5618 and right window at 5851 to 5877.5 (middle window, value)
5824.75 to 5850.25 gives -0.058 mag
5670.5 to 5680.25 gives -0.031 mag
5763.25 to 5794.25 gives -0.006 mag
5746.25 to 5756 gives -0.042 mag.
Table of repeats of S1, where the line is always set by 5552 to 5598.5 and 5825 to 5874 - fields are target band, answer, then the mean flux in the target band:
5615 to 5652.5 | -0.9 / 8.32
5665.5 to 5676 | -0.2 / 8.38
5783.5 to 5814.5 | 0.2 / 8.53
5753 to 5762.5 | -0.1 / 8.53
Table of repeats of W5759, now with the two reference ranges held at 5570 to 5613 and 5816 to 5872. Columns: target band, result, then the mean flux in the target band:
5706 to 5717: 0.23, 8.15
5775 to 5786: 0.49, 8.16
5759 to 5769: -0.10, 8.57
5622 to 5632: -0.50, 8.45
